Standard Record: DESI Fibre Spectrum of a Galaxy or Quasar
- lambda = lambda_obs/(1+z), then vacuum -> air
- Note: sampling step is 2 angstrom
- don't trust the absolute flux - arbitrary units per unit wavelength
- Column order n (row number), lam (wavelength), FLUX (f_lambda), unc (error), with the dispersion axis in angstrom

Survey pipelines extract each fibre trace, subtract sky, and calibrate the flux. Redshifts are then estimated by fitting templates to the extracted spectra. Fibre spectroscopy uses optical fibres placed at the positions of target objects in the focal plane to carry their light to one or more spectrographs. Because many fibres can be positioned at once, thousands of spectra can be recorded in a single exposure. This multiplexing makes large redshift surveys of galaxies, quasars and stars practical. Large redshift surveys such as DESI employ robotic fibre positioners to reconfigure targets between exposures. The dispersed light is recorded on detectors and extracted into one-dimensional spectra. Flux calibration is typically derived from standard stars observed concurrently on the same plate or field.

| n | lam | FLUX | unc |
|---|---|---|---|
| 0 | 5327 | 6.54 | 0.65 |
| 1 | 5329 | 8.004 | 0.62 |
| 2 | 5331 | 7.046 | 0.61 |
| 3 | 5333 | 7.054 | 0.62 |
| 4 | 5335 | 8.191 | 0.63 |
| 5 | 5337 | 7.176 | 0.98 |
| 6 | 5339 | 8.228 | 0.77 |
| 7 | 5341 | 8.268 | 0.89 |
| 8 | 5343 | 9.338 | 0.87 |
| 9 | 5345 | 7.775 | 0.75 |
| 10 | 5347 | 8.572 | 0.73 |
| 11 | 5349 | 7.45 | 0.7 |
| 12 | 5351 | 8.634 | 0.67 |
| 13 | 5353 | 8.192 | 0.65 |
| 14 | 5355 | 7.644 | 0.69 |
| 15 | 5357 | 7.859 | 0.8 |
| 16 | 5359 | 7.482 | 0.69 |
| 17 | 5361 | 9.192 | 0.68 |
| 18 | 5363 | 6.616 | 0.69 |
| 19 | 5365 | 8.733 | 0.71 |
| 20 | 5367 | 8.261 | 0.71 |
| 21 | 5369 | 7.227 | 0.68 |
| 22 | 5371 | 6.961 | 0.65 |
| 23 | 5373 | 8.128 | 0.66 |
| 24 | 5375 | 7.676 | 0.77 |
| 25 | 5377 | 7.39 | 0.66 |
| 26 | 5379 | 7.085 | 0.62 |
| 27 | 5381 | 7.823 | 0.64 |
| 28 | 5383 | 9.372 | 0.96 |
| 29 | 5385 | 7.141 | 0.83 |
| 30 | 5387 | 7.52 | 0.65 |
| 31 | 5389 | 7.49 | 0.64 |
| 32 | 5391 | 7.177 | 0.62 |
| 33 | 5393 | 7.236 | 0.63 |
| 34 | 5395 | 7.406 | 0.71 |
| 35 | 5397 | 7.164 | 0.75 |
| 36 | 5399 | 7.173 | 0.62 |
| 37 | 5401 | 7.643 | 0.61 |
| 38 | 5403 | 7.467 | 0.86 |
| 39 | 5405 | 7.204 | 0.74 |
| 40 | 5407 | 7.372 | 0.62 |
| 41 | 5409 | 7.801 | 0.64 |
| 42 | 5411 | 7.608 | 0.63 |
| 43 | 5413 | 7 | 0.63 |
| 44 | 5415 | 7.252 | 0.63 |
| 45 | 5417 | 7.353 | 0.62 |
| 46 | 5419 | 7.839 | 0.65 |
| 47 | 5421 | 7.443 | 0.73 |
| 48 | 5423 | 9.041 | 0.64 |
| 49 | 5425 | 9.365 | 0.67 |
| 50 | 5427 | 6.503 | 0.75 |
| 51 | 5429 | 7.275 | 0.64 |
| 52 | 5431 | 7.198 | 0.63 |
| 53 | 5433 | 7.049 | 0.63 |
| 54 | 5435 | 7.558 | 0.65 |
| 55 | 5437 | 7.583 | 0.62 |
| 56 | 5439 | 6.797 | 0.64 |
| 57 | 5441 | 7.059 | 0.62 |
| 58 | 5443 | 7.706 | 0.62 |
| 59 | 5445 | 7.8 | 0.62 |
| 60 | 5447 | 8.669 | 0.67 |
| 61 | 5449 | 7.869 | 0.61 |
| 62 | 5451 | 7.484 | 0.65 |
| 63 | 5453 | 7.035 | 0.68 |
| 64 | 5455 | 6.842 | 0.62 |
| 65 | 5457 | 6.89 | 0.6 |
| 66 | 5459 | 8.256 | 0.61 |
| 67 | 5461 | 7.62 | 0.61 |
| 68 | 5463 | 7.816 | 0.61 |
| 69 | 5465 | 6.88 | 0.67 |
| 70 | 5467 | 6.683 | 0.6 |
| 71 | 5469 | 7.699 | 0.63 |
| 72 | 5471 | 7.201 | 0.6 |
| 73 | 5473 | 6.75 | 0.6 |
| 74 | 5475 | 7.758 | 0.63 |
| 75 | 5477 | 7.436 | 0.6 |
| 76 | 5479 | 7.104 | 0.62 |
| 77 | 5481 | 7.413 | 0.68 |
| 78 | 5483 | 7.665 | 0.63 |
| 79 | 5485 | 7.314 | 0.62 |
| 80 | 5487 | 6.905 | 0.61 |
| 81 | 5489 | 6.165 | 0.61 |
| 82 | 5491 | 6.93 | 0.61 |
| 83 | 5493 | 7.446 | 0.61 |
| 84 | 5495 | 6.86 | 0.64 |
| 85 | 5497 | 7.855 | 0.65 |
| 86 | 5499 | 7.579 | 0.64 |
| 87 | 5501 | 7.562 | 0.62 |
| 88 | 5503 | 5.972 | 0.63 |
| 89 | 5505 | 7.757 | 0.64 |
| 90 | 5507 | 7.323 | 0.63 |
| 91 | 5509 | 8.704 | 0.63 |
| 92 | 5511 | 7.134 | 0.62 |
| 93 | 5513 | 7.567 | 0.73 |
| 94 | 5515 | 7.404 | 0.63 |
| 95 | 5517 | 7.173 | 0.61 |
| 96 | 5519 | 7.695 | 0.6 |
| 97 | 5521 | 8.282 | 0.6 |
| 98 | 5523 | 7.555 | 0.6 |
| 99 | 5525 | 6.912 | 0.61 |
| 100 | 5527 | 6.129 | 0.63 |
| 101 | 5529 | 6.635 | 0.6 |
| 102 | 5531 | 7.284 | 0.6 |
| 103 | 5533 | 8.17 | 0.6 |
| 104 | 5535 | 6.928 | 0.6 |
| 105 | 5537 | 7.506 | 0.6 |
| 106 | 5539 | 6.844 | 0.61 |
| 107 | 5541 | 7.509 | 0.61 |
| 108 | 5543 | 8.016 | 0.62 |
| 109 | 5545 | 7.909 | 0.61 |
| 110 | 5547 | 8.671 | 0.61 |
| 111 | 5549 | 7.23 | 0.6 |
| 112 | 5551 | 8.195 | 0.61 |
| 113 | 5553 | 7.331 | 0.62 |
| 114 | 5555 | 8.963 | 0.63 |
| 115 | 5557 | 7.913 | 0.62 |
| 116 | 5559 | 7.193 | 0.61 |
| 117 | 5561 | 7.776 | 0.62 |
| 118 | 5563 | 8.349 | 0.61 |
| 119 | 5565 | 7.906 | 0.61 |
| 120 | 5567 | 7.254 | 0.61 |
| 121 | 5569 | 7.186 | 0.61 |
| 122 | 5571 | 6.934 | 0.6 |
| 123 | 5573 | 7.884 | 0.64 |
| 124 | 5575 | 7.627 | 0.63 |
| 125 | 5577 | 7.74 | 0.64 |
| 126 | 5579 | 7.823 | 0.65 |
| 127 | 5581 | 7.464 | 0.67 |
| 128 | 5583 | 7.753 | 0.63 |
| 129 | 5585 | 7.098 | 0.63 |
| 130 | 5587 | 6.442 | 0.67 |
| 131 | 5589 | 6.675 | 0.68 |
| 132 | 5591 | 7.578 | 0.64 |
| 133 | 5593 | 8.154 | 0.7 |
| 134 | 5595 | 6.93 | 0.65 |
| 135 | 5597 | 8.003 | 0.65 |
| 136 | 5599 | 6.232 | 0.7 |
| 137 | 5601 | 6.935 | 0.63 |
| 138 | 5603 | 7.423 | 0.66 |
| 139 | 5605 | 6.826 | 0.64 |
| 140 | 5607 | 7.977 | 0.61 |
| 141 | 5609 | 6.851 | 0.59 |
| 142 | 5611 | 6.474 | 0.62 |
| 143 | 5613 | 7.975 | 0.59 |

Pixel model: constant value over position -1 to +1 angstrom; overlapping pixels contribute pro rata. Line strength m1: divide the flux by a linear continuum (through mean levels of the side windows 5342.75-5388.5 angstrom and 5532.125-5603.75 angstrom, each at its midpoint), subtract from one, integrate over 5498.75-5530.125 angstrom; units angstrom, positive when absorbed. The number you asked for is 1.2 angstrom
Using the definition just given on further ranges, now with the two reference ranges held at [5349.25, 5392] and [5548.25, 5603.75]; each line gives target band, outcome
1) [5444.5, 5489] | 1.6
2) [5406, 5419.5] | 0.5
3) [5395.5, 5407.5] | 0.6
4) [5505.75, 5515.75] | -0.1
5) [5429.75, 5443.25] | 0.8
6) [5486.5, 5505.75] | 1.3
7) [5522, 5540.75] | 1.1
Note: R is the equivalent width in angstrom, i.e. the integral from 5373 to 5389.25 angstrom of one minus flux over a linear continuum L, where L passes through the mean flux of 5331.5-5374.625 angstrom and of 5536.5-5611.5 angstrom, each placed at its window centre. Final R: 0.3 angstrom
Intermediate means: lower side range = 7.94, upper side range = 7.5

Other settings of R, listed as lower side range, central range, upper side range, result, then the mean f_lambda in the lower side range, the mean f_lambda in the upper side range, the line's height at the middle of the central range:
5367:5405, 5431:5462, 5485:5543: -0.26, 7.52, 7.29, 7.41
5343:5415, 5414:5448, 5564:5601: -0.06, 7.69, 7.36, 7.6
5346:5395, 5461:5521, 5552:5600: 2.33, 7.78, 7.51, 7.62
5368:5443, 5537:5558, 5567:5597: -1.21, 7.5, 7.39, 7.41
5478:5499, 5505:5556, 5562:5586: -1.27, 7.19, 7.58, 7.38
